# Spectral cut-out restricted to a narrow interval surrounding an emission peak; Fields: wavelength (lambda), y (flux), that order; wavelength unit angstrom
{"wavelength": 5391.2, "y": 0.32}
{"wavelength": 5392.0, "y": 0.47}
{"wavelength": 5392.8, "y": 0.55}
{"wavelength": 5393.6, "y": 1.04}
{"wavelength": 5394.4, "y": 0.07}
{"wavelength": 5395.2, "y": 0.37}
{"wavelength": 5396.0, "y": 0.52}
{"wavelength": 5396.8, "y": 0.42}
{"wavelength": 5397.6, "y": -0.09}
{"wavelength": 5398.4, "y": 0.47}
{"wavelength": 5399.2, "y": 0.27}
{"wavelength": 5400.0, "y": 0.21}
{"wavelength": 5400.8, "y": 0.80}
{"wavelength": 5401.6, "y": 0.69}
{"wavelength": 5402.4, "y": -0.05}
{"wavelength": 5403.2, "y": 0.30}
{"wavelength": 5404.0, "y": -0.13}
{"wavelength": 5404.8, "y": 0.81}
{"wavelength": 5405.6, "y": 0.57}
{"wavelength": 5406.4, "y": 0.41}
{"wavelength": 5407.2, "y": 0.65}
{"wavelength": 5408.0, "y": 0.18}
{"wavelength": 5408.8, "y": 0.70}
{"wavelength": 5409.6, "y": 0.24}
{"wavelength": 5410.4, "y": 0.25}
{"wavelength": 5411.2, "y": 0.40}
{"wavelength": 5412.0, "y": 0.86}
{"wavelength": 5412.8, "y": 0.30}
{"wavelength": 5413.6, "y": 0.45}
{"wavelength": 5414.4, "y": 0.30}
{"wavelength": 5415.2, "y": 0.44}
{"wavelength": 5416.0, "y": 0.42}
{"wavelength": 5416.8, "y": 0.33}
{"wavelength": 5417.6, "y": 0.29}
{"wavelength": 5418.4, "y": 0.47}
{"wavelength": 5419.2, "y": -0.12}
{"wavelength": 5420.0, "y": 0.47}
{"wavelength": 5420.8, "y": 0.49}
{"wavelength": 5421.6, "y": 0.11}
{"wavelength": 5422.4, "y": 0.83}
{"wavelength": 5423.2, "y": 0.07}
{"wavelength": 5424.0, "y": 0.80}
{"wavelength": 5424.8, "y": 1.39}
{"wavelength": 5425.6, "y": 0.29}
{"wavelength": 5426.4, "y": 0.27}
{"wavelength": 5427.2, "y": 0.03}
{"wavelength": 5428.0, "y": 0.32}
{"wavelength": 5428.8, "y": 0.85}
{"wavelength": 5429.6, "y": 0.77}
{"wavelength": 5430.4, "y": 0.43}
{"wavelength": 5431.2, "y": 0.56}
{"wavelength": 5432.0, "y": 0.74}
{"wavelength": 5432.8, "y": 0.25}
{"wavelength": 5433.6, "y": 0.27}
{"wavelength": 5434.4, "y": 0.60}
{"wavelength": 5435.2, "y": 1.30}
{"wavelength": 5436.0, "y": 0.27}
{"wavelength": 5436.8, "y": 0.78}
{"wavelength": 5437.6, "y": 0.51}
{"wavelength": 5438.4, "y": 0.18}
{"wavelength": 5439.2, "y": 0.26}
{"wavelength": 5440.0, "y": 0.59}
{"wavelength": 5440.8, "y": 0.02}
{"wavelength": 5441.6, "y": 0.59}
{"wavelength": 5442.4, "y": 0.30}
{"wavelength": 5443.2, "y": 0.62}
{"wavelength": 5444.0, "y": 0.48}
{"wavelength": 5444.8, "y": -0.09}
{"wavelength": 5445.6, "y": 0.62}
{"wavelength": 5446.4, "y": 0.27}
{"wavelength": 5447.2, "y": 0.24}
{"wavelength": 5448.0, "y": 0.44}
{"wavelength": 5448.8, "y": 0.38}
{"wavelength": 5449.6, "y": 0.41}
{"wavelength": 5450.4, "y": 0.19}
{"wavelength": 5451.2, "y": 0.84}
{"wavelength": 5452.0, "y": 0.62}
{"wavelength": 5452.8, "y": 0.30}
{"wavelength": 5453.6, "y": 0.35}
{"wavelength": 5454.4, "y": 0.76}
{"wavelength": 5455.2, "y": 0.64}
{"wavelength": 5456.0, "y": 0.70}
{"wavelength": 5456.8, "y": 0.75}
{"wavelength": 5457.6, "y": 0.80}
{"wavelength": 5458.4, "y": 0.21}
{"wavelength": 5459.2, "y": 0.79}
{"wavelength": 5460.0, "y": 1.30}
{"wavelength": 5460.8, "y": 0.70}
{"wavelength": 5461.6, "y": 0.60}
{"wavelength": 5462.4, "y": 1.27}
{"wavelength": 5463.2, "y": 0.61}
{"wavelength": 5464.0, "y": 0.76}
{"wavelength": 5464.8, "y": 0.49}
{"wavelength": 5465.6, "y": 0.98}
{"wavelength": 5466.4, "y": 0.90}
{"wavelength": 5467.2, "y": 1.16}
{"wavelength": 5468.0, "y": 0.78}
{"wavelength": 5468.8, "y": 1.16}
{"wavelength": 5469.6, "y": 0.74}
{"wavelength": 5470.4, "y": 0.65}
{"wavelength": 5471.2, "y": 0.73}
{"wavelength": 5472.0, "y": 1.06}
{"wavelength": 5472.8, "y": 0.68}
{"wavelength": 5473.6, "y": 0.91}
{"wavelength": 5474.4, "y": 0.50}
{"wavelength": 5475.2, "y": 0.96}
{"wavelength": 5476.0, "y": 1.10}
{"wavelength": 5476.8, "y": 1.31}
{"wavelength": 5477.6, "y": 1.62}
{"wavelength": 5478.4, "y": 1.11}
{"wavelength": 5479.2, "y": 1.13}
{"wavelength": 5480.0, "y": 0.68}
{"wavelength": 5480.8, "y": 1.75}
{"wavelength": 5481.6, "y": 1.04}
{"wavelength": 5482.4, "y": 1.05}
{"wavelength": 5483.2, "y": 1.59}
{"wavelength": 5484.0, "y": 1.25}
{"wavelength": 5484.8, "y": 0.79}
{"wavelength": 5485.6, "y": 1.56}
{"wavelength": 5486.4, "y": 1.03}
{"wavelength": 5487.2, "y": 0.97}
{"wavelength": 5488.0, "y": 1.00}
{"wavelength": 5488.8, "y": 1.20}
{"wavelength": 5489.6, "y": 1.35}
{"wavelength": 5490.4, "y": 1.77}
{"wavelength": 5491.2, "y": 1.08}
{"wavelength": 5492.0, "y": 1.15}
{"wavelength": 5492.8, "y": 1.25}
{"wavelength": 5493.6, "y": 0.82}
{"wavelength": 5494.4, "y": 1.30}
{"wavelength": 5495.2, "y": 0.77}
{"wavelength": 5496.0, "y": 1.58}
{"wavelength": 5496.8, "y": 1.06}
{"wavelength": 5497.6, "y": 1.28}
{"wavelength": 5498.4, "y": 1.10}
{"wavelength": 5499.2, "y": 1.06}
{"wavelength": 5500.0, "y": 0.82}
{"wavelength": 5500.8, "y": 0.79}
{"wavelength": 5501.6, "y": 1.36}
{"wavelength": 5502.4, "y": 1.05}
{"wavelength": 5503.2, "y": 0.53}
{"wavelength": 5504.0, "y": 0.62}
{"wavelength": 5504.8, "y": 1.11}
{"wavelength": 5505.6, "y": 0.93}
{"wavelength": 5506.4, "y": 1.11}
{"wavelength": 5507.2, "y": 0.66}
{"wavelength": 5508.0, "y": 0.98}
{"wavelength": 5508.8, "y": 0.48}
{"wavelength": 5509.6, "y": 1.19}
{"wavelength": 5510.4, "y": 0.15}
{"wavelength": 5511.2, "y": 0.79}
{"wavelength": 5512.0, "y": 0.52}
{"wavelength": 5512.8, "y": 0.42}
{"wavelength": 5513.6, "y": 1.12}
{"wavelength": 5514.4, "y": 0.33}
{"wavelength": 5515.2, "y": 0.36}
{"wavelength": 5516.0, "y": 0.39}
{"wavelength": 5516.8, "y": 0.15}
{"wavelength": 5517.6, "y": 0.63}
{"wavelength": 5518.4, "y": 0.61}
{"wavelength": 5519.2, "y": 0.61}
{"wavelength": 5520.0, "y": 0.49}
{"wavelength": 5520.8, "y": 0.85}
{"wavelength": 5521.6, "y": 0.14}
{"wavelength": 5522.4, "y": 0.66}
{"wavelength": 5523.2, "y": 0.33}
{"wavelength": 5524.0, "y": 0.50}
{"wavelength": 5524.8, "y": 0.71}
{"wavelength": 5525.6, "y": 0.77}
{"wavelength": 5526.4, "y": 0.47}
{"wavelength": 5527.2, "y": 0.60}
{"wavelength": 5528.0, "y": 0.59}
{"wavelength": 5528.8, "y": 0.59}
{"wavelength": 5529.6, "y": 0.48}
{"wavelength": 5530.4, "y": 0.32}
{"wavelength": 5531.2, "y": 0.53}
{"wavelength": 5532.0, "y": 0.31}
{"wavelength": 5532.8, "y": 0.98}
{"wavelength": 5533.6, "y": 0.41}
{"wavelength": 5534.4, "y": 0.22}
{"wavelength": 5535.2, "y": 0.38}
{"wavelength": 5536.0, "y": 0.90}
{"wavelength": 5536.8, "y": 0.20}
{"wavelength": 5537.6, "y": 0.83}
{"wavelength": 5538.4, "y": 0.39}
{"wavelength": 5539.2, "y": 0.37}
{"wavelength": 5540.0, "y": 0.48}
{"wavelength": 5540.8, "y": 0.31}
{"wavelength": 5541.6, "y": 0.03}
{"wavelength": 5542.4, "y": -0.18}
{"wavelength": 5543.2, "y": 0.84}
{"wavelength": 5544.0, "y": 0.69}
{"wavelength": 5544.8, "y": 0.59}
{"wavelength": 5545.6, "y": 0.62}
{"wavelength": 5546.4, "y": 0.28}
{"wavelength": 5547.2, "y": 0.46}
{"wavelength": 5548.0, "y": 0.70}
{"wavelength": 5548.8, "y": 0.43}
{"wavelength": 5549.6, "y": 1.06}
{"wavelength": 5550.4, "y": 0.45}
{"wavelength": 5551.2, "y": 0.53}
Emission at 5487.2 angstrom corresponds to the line Mg II 2798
